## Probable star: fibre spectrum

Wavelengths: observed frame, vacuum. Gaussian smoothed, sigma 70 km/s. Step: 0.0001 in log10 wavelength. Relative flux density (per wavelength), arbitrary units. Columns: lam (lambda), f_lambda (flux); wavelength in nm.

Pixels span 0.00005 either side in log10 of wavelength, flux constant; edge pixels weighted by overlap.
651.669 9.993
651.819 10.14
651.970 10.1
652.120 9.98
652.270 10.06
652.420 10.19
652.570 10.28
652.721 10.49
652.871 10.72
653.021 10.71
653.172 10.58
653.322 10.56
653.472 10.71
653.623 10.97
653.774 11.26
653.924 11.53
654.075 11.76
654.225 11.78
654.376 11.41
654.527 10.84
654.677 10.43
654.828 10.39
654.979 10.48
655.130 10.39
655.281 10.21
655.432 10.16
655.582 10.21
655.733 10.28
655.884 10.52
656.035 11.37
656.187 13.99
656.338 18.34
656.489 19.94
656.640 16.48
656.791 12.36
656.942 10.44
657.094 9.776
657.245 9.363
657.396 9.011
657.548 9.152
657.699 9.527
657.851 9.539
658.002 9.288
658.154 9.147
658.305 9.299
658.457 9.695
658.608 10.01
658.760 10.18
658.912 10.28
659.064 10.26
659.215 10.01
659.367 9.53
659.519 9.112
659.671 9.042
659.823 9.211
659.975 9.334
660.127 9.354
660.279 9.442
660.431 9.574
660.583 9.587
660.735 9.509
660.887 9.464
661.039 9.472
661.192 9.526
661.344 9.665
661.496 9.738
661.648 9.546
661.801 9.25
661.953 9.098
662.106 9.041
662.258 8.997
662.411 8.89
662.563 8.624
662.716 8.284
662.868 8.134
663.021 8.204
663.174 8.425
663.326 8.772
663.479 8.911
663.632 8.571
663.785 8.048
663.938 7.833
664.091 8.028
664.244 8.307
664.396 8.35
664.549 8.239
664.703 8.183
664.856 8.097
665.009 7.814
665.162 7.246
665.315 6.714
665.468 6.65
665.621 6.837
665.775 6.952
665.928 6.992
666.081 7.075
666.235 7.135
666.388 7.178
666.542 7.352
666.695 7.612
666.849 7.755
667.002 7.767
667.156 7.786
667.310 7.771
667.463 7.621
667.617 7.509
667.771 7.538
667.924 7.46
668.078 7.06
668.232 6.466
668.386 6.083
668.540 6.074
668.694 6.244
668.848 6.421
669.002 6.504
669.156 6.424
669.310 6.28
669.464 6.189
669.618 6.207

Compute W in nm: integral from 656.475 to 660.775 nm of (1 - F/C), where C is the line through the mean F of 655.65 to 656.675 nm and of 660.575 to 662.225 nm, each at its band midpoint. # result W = 0.67 nm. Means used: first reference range 14.3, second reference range 9.43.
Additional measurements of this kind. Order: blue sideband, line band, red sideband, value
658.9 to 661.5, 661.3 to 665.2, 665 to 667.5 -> -0.07 nm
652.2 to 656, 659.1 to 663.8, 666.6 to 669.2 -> -0.20 nm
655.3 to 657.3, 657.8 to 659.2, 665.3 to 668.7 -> 0.20 nm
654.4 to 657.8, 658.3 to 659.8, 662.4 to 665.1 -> 0.08 nm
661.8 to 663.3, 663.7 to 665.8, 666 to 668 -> 0.11 nm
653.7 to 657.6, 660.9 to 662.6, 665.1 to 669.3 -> -0.01 nm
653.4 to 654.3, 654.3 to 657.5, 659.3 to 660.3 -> -0.33 nm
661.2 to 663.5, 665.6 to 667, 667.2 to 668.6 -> 0.07 nm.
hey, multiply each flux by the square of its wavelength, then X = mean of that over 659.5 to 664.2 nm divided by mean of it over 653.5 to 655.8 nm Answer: 0.85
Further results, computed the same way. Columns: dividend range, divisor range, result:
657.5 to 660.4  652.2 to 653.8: 0.92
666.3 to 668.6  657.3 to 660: 0.78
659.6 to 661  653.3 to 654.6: 0.85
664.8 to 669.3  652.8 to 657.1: 0.63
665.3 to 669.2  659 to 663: 0.77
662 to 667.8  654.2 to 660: 0.75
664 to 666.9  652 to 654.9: 0.72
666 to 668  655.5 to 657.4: 0.62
